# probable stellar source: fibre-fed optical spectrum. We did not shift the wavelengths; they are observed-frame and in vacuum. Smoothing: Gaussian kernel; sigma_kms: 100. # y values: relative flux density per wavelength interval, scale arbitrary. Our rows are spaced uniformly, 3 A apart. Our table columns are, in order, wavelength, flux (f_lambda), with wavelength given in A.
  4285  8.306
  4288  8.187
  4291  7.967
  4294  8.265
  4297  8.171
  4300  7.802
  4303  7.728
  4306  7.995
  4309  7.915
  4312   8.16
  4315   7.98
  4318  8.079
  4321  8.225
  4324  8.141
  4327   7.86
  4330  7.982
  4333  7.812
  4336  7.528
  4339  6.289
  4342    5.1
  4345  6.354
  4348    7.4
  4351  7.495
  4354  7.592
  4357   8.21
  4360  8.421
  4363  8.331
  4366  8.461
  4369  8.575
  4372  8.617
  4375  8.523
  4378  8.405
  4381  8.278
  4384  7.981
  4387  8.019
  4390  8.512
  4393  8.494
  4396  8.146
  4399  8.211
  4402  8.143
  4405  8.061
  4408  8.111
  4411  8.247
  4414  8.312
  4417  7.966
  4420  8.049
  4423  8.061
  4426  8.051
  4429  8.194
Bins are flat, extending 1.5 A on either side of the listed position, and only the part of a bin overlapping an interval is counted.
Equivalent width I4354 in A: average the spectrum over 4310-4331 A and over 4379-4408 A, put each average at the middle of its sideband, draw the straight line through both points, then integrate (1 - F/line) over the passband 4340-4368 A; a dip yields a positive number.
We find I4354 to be 2.2 A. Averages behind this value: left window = 8.06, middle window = 7.48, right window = 8.2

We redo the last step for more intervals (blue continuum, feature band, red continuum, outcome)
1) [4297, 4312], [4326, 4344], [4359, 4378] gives 2.5 A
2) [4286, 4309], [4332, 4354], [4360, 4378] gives 3.8 A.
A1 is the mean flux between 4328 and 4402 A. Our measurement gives 7.87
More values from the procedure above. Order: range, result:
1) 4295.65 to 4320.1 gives 7.98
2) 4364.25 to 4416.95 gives 8.29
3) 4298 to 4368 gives 7.7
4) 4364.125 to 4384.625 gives 8.42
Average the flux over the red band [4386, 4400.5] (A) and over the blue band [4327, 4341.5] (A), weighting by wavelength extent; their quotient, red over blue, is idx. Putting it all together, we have 1.14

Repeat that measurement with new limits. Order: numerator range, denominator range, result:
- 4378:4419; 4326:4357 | 1.14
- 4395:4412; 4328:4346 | 1.18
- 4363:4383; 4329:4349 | 1.23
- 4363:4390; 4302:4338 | 1.05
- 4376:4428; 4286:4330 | 1.02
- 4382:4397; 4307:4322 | 1.02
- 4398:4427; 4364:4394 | 0.97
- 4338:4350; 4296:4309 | 0.80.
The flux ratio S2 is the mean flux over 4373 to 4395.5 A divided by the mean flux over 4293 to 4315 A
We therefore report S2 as 1.04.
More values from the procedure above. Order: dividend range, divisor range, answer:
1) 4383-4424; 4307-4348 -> 1.09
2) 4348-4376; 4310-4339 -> 1.04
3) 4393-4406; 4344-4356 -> 1.12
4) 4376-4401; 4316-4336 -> 1.04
